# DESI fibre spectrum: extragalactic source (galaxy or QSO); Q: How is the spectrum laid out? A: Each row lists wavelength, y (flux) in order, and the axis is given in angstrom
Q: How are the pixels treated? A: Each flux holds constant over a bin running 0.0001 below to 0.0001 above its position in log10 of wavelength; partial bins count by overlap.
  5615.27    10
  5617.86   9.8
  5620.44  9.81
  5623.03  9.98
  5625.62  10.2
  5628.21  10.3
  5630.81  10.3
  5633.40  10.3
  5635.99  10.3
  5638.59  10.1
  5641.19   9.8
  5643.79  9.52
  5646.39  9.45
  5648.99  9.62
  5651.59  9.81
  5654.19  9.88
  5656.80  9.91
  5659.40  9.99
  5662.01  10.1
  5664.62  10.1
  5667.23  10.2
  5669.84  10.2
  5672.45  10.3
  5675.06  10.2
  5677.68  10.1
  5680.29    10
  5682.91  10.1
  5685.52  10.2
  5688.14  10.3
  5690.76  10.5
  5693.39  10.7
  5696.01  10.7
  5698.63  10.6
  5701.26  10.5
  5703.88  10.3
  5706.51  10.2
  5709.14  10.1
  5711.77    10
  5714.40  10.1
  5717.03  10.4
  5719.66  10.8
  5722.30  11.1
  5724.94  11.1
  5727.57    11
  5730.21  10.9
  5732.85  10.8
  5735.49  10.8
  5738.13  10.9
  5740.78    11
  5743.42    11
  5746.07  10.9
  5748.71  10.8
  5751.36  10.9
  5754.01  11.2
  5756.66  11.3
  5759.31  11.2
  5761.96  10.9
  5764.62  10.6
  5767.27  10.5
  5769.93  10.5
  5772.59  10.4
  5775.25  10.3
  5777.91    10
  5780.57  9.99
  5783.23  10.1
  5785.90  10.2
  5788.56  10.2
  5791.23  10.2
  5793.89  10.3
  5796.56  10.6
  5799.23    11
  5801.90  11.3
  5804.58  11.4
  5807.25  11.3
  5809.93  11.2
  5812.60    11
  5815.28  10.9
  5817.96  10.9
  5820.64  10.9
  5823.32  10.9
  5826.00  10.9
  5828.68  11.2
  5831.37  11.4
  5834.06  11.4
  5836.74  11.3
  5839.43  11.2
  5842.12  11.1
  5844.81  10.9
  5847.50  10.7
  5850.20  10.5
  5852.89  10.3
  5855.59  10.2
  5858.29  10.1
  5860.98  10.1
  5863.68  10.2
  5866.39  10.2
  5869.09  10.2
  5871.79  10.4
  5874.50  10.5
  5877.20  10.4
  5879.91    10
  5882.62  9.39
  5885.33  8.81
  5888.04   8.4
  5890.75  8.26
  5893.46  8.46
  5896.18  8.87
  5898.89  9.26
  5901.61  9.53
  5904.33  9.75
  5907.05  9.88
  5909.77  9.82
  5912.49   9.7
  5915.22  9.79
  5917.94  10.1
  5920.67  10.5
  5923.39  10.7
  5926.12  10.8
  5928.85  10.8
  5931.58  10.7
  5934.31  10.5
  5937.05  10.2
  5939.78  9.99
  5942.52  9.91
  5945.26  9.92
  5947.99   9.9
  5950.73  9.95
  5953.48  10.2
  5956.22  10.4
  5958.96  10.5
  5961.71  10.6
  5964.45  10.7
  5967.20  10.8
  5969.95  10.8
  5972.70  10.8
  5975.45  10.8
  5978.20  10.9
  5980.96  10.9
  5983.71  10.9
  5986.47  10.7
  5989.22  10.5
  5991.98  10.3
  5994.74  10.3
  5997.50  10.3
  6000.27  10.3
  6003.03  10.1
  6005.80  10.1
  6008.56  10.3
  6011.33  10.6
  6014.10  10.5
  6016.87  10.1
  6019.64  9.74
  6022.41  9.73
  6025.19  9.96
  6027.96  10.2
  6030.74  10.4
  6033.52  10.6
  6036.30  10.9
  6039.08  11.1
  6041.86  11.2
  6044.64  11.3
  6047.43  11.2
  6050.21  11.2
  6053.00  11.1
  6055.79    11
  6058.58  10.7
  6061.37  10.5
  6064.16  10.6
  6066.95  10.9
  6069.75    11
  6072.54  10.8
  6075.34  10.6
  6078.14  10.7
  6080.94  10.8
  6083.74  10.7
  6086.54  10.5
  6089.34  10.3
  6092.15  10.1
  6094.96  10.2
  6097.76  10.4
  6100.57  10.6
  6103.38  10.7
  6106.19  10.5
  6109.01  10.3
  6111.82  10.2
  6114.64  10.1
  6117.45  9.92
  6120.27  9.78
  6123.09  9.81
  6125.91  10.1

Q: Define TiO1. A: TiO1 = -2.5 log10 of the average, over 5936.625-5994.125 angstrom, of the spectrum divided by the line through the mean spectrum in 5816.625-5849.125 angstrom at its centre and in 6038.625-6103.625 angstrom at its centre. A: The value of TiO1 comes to 0.04 mag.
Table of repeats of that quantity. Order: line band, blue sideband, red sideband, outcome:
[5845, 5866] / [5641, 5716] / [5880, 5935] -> -0.06 mag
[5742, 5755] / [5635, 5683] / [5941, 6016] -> -0.09 mag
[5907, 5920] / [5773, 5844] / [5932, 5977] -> 0.07 mag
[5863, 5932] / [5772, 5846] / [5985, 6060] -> 0.09 mag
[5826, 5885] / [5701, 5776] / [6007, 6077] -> 0.02 mag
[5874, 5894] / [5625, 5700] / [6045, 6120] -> 0.12 mag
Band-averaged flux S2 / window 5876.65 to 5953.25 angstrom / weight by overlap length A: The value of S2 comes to 9.8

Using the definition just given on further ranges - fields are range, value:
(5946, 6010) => 10.5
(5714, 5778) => 10.8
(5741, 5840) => 10.8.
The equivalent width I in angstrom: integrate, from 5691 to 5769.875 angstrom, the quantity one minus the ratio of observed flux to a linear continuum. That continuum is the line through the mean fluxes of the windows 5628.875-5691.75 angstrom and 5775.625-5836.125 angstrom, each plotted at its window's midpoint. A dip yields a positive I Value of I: -2.4 angstrom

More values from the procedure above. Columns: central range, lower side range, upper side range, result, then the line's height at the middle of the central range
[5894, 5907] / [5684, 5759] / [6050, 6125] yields 1.5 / 10.6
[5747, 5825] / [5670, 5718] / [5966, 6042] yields -2.8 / 10.3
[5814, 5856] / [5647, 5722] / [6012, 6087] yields -2.1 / 10.4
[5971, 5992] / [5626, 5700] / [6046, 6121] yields -0.6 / 10.5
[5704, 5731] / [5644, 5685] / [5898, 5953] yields -1.5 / 10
